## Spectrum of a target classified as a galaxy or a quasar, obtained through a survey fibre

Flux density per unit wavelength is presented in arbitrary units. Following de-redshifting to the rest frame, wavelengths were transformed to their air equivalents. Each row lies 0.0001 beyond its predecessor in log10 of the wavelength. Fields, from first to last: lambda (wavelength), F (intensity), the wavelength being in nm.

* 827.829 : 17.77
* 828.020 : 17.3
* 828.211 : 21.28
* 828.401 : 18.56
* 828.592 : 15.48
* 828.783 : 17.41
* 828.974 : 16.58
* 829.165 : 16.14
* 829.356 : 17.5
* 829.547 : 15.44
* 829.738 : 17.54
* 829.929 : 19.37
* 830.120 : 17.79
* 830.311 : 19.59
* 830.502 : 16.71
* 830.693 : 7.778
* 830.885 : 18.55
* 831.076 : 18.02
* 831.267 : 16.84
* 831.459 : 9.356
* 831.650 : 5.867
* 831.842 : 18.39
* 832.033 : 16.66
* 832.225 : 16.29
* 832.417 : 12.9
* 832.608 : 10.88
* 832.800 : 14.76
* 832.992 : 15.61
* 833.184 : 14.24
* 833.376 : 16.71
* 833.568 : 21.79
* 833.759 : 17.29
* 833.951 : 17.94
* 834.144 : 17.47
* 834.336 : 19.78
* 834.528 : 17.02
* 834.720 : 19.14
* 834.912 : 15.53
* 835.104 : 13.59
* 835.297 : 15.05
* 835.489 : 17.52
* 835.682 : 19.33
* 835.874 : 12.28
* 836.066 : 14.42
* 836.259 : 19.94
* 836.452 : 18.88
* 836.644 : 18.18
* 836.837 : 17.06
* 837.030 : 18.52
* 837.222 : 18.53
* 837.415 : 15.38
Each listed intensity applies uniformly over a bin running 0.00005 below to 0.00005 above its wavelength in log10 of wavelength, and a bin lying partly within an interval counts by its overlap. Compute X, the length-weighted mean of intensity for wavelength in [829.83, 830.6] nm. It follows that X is 18.3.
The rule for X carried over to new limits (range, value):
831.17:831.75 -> 10.8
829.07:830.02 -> 17.2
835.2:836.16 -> 15.7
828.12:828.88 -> 18.2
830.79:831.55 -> 15.7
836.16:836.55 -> 19.4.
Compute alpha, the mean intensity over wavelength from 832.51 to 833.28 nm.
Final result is 13.9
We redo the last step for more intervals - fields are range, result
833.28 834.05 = 18.4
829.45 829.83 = 16.5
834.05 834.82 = 18.4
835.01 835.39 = 14.3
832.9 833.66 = 17.1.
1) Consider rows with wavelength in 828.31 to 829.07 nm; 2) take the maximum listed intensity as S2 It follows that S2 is 18.56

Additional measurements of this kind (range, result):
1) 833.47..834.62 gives 21.79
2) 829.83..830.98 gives 19.59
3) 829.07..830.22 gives 19.37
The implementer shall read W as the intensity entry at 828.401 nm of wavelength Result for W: 18.56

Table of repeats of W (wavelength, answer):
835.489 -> 17.52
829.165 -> 16.14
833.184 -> 14.24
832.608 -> 10.88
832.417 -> 12.9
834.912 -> 15.53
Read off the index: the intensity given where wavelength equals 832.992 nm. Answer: 15.61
